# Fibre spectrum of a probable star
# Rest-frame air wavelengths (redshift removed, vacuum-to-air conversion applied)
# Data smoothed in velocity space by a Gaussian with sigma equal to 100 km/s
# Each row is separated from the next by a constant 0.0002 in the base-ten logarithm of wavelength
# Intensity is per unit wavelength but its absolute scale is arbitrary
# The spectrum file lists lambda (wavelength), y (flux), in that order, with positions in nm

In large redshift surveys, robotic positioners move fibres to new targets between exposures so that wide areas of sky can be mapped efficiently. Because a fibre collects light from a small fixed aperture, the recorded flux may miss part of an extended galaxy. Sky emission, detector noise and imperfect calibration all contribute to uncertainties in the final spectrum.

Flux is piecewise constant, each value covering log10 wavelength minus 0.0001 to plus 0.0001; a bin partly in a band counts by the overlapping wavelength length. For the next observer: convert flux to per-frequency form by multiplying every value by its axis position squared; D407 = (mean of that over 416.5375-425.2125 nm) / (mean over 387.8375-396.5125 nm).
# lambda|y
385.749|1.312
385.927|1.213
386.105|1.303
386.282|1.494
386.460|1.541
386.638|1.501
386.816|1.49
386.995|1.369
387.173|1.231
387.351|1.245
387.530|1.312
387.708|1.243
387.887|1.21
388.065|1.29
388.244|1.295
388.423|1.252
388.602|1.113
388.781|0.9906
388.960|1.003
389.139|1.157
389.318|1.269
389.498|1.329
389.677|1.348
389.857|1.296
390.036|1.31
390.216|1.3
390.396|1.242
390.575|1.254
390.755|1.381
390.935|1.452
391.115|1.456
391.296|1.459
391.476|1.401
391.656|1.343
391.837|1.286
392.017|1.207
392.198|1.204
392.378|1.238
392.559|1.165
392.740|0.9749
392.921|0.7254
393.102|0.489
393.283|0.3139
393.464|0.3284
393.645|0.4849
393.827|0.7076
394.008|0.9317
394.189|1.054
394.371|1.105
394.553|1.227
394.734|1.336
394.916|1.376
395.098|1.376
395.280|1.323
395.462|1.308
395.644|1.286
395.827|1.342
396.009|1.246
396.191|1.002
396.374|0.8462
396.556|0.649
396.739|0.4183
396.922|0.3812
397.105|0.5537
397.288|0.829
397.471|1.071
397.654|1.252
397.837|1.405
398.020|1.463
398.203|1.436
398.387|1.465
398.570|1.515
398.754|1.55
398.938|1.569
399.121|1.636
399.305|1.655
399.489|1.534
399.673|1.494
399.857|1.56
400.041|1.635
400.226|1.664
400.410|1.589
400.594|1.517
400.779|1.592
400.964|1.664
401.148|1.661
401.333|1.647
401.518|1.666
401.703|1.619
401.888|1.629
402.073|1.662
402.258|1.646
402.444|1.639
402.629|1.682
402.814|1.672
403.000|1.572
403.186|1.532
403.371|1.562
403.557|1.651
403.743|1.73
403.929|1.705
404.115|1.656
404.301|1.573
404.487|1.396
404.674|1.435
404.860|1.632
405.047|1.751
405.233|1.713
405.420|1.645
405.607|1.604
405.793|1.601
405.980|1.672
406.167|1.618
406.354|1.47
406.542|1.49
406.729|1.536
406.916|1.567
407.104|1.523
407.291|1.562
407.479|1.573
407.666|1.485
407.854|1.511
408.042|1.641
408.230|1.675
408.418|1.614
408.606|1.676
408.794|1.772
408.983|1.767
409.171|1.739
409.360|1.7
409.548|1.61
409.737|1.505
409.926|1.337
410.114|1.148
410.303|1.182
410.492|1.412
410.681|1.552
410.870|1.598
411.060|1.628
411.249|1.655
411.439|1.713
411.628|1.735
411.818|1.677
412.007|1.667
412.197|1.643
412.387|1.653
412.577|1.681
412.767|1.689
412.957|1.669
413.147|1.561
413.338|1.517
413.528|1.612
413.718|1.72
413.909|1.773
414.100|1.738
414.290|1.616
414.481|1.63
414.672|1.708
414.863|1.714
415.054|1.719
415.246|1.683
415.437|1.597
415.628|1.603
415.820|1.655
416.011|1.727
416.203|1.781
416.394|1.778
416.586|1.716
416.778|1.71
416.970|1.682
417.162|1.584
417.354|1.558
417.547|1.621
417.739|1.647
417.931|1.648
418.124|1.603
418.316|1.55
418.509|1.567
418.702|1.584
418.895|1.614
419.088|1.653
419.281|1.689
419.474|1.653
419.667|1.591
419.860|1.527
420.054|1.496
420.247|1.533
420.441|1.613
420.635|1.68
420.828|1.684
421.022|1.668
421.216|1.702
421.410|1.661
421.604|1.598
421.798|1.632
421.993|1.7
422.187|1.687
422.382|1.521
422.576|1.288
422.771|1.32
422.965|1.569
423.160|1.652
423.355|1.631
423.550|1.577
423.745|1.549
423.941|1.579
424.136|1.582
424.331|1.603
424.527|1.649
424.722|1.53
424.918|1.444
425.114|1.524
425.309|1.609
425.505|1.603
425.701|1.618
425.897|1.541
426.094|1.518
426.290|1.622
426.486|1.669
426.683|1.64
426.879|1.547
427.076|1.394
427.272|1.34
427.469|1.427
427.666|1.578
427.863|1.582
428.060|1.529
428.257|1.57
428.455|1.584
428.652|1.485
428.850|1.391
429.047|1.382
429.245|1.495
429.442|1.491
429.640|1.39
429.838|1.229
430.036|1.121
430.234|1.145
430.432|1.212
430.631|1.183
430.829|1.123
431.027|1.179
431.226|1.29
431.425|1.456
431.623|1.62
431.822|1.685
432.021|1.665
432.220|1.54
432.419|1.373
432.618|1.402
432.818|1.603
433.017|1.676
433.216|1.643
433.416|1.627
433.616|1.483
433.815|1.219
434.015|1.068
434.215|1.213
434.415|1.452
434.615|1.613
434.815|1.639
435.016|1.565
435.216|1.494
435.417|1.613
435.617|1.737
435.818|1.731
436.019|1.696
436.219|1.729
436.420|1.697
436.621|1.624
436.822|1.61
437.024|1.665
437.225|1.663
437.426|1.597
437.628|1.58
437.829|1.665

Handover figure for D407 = 1.61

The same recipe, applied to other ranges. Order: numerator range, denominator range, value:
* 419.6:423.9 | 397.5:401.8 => 1.14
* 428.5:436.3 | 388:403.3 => 1.36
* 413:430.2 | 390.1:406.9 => 1.31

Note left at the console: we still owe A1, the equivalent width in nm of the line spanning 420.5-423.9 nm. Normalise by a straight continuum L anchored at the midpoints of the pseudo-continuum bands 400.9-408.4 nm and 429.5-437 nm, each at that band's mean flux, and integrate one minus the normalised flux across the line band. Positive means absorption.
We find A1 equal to -0.159 nm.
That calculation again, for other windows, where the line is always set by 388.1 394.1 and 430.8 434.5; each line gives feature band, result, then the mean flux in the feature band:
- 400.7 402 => -0.49 nm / 1.64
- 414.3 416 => -0.47 nm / 1.66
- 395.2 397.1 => 0.32 nm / 0.958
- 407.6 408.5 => -0.25 nm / 1.59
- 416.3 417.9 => -0.41 nm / 1.66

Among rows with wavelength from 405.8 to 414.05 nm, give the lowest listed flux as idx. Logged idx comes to 1.148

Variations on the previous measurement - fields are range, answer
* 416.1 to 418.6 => 1.55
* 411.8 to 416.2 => 1.517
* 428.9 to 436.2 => 1.068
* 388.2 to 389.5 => 0.9906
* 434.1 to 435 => 1.213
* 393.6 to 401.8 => 0.3812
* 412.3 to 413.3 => 1.561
